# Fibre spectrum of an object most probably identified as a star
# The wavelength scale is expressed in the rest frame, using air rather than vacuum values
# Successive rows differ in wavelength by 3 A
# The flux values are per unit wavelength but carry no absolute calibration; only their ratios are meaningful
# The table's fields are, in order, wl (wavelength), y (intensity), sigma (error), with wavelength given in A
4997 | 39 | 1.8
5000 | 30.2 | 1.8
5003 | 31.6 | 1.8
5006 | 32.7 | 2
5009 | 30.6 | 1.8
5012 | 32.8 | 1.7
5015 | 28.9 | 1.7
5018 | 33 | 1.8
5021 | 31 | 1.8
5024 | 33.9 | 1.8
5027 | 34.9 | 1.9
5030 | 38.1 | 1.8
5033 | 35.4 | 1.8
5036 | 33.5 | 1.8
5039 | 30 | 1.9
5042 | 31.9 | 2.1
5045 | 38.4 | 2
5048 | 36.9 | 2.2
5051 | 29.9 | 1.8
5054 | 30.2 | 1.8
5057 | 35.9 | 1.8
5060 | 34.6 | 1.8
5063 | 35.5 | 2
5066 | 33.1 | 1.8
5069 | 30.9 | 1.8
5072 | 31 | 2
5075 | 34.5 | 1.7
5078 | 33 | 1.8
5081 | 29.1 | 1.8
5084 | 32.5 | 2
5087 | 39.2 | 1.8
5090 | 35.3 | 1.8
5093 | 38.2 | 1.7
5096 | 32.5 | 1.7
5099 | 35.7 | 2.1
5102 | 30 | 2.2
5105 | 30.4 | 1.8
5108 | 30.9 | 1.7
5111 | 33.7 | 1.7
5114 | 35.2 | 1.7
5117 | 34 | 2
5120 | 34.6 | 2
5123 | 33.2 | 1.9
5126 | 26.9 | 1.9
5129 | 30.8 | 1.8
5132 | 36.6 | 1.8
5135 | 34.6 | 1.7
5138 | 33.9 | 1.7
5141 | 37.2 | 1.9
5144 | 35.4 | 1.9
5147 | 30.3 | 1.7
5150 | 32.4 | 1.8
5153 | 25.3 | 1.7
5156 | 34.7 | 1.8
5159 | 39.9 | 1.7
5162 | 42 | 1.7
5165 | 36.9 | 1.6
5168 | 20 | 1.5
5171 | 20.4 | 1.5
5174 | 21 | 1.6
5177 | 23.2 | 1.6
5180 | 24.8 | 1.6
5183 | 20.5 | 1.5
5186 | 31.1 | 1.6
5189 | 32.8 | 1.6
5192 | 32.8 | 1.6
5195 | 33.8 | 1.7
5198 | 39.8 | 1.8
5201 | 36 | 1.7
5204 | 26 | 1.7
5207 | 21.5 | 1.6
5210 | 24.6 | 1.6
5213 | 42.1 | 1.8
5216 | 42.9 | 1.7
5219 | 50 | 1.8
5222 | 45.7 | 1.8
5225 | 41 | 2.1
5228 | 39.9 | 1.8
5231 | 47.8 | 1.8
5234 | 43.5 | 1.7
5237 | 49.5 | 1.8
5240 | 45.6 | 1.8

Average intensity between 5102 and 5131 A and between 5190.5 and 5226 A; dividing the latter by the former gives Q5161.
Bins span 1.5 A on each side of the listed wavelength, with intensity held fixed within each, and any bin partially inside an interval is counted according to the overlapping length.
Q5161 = 1.1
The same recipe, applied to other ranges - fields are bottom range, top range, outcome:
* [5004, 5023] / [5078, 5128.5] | 1.05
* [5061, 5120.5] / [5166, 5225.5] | 0.94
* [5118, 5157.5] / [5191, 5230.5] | 1.13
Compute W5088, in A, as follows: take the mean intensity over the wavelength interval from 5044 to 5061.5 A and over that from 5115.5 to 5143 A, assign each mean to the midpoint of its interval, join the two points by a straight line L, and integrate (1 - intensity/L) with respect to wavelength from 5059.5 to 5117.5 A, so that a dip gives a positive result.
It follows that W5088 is 0.8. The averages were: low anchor 34.2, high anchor 33.6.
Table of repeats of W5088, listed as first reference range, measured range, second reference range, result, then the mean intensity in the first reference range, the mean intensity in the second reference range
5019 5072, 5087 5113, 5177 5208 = -1.20 A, 33.7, 29.7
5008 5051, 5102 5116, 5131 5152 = 0.64 A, 33.4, 34.1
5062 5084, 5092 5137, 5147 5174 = -2.10 A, 32.4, 30.8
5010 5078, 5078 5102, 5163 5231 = -0.83 A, 33.3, 32.5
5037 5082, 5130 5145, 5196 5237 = 0.23 A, 33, 38.9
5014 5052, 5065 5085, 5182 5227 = 1.16 A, 33.6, 34.9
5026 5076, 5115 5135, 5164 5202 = -1.34 A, 33.8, 28.5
